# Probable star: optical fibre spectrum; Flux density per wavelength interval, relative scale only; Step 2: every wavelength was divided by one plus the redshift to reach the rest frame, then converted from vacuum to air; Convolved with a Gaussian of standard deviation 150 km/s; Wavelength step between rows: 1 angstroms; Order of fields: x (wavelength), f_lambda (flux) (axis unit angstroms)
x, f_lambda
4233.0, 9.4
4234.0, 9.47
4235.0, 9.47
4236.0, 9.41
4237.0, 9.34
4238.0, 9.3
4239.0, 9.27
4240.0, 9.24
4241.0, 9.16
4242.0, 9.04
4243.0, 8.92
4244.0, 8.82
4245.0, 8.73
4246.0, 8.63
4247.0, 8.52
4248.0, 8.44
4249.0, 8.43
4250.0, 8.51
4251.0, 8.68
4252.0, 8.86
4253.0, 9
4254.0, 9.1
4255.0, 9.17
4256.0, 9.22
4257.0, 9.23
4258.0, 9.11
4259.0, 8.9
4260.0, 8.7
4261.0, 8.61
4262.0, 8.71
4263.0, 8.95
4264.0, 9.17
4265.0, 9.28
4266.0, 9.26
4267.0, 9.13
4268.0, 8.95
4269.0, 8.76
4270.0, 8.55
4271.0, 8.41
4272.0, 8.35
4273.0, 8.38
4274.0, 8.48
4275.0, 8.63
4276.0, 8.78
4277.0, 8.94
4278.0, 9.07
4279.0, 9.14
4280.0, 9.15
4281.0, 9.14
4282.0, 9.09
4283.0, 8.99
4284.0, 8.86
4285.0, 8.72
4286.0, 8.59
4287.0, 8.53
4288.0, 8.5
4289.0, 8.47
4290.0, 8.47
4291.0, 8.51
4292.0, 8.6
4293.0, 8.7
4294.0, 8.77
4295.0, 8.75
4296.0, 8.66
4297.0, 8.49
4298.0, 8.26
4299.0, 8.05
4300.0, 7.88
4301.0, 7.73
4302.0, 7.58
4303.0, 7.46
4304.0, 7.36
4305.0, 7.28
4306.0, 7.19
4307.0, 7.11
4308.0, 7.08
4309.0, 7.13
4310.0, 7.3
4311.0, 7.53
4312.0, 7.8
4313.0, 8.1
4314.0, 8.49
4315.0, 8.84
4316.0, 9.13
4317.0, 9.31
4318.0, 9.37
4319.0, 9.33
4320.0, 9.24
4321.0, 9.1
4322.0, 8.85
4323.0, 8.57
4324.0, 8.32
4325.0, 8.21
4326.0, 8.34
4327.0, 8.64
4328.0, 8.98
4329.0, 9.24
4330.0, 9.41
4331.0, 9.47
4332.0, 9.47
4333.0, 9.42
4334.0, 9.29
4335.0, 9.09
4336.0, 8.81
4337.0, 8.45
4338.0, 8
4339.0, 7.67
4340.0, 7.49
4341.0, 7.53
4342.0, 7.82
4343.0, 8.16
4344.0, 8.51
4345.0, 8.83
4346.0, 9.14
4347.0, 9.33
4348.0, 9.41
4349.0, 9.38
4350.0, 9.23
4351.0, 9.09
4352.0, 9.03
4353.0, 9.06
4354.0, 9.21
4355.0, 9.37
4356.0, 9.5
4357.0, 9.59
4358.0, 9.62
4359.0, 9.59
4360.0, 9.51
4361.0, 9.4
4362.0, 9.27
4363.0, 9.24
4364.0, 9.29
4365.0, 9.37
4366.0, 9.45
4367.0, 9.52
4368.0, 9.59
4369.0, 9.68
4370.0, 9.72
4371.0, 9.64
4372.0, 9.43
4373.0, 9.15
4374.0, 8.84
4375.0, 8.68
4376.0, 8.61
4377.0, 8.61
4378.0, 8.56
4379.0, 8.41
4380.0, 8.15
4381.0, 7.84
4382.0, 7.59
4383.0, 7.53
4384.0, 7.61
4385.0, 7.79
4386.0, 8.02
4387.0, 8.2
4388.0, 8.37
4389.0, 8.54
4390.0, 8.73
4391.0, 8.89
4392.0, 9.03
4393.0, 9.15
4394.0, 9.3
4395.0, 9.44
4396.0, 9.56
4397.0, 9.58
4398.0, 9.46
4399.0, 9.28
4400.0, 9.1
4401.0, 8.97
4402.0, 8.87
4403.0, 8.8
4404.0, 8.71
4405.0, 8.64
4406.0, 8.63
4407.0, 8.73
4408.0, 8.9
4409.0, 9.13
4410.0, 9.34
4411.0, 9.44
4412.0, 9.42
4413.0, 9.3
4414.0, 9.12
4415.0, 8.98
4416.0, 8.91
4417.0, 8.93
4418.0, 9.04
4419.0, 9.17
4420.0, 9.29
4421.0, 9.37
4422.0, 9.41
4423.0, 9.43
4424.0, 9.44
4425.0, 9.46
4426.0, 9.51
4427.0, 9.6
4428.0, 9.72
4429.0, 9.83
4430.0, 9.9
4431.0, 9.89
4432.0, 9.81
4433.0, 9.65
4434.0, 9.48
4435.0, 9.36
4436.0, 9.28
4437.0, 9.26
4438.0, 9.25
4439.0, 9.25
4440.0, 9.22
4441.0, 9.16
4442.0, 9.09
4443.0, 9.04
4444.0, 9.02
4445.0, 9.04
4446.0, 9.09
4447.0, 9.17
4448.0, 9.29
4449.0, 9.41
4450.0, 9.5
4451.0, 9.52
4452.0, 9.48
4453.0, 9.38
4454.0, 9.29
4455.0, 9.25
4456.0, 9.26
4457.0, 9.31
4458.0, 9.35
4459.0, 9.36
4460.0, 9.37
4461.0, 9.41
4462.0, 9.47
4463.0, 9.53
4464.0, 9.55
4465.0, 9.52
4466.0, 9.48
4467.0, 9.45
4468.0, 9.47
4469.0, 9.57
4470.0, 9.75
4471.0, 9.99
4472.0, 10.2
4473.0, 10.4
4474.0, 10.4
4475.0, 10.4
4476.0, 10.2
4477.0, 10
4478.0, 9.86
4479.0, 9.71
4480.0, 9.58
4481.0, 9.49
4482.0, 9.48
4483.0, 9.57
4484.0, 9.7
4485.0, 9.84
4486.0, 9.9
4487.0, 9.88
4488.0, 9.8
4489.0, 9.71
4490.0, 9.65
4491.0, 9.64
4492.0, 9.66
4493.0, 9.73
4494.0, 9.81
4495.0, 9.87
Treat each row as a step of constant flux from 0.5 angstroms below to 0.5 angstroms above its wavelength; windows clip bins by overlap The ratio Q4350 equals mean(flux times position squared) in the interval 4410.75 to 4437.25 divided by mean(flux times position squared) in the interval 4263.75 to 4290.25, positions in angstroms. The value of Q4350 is 1.1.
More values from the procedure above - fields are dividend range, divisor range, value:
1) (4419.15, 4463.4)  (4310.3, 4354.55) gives 1.13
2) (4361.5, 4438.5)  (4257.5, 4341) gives 1.11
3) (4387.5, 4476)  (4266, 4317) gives 1.19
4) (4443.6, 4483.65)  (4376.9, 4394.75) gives 1.19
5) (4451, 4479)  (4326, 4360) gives 1.14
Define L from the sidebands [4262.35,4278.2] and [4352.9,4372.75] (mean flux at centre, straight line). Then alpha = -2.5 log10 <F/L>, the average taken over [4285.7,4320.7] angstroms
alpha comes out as 0.10 mag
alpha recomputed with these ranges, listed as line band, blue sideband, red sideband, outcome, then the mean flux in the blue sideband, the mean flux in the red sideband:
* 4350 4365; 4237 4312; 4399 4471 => -0.05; 8.57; 9.3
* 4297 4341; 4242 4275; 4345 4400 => 0.07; 8.81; 9.01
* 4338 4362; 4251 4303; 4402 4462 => 0.01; 8.72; 9.28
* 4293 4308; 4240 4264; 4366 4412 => 0.12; 8.86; 8.85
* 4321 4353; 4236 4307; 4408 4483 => 0.03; 8.67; 9.46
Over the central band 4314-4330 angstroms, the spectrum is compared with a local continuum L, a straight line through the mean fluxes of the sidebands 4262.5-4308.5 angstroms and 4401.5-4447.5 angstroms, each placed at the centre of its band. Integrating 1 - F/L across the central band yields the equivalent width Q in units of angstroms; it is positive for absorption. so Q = -0.4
